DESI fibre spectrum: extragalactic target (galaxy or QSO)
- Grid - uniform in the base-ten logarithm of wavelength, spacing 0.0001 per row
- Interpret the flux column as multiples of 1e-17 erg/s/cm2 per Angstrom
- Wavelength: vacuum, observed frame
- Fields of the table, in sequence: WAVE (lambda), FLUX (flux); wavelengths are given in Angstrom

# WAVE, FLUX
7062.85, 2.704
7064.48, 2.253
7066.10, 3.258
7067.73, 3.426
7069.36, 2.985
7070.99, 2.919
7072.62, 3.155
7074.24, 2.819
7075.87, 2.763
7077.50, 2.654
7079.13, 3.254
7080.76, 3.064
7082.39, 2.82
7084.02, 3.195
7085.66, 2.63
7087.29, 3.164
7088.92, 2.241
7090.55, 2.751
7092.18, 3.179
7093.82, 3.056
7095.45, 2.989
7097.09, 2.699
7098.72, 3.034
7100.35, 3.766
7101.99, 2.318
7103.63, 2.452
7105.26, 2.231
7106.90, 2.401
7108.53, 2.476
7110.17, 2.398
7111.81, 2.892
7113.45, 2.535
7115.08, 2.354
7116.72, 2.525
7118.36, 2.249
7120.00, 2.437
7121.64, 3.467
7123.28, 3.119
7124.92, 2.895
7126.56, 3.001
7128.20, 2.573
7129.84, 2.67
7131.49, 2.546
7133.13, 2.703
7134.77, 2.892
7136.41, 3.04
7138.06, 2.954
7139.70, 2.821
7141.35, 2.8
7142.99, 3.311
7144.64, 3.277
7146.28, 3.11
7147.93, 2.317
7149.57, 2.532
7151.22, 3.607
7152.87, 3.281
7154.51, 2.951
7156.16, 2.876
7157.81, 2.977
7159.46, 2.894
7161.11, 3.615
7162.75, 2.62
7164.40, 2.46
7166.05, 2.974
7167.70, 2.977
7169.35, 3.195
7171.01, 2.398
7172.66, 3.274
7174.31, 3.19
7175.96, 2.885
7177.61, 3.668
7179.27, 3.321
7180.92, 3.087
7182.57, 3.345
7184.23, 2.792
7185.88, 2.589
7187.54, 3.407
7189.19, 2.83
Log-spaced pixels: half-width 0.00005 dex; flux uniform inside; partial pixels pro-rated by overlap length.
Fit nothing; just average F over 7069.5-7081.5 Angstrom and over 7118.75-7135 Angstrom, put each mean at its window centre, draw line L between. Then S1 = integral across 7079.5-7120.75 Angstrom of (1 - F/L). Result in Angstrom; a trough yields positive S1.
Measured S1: 2.37 Angstrom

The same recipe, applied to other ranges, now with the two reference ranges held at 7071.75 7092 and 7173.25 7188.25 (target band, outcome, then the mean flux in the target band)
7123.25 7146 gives 0.95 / 2.9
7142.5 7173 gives 1.08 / 2.97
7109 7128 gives 1.76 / 2.71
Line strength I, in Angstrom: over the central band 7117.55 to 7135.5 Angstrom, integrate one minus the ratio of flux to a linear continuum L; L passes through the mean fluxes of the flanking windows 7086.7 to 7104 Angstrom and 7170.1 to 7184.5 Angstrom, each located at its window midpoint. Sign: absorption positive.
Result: 1.2 Angstrom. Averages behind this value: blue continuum 2.88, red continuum 3.12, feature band 2.78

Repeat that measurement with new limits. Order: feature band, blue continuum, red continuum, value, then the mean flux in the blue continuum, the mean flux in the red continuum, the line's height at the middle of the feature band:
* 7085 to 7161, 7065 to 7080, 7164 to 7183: 5.5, 3.01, 3.07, 3.04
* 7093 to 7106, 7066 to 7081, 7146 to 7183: 0.8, 3.02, 3.02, 3.02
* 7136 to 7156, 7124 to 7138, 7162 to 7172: -1.5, 2.8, 2.78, 2.79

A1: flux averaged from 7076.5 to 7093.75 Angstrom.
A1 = 2.9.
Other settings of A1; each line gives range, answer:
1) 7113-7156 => 2.85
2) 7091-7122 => 2.7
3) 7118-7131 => 2.81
